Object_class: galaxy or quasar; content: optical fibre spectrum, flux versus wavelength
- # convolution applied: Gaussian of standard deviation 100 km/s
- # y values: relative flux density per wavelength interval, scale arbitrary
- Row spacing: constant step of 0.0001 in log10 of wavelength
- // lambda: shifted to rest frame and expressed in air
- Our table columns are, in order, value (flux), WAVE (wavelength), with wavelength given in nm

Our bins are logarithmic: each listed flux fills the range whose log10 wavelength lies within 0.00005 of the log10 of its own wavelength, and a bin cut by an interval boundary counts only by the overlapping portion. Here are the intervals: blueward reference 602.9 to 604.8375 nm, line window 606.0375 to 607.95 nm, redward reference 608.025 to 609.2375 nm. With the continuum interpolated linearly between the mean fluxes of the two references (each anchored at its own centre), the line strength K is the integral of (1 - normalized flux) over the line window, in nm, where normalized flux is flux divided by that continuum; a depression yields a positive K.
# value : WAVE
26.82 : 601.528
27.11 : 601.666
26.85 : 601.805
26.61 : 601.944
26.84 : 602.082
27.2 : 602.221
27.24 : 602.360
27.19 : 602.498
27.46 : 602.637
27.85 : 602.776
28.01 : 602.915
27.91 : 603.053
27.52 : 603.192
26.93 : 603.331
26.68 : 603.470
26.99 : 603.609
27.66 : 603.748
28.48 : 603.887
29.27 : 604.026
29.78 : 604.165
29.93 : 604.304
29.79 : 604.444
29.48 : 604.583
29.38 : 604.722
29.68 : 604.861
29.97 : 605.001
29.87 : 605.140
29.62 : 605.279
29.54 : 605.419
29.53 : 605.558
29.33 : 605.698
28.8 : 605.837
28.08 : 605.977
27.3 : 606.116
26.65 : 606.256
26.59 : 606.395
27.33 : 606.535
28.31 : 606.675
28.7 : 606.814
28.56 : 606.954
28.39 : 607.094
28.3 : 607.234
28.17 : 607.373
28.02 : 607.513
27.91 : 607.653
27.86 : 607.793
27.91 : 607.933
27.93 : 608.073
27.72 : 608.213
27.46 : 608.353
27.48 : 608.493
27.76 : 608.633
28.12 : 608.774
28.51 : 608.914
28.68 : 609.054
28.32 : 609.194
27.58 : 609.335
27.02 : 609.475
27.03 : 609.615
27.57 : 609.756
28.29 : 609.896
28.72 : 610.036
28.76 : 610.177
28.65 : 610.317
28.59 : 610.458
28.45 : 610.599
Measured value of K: 0.020 nm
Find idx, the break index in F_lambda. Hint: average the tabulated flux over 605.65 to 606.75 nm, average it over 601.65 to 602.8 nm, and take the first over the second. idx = 1.03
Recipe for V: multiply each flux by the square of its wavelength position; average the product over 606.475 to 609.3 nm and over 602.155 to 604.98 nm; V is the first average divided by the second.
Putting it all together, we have 1.01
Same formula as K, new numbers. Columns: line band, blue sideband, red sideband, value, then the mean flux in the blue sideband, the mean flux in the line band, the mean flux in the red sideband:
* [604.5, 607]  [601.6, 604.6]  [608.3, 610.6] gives -0.072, 27.8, 28.7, 28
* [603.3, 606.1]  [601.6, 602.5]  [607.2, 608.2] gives -0.150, 27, 28.9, 28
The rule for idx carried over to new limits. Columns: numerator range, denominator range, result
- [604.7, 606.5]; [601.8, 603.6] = 1.05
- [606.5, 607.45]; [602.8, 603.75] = 1.03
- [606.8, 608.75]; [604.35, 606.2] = 0.96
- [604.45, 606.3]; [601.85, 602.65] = 1.07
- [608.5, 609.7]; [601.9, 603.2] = 1.02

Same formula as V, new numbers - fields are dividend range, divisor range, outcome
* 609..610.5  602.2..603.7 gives 1.05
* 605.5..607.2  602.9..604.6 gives 1.00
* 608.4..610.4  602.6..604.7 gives 1.01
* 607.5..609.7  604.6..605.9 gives 0.95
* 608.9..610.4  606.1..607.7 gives 1.02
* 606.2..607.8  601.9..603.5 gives 1.04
